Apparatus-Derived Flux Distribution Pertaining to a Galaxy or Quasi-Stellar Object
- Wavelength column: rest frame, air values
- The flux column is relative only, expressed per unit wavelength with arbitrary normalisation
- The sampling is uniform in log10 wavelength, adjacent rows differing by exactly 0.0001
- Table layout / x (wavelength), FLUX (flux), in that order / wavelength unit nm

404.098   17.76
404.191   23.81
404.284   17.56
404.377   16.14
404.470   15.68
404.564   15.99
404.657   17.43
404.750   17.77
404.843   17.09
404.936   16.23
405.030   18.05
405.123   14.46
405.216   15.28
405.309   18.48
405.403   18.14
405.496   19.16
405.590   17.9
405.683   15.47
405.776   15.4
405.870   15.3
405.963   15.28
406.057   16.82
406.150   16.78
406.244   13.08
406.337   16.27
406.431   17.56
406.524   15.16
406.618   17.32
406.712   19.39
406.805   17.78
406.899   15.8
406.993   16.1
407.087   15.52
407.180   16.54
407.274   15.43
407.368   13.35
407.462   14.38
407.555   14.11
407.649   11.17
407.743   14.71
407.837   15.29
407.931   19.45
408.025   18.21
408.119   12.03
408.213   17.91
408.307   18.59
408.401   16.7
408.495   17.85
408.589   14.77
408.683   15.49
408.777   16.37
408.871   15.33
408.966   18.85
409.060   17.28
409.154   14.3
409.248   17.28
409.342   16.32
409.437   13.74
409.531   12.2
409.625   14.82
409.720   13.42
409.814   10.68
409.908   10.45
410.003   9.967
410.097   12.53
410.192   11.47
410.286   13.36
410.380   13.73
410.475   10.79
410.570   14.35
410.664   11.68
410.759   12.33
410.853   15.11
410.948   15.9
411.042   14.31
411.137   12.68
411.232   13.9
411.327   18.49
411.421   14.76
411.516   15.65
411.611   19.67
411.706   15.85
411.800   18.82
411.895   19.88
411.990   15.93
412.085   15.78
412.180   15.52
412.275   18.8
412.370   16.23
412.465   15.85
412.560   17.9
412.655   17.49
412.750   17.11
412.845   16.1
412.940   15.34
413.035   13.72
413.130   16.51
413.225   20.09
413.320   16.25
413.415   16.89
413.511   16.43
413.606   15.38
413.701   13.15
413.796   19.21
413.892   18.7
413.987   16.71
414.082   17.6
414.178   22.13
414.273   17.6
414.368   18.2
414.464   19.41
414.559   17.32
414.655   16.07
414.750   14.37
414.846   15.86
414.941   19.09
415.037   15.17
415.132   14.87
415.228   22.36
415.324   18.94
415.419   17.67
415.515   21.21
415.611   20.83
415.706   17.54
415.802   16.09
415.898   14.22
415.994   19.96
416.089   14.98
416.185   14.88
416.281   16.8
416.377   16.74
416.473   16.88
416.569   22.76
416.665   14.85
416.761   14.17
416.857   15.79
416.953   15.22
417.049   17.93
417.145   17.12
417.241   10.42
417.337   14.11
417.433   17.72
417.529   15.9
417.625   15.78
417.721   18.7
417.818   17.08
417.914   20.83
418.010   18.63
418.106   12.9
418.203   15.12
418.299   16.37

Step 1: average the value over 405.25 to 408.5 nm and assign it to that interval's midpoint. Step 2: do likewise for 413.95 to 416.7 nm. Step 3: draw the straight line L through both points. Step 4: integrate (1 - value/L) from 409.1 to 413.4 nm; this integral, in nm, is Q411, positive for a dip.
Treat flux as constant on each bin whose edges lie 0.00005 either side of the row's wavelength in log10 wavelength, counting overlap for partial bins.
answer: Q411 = 0.48 nm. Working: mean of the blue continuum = 16.2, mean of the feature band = 15.1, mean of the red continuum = 17.6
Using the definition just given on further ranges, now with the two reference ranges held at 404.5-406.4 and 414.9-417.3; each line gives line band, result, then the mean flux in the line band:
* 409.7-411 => 0.33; 12.6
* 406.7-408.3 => 0.09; 15.7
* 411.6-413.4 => -0.01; 16.9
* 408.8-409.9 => 0.13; 14.8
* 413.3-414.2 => -0.01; 17.1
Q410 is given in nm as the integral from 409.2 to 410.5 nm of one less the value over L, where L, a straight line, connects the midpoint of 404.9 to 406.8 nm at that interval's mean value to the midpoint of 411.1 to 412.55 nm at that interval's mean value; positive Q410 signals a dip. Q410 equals 0.29 nm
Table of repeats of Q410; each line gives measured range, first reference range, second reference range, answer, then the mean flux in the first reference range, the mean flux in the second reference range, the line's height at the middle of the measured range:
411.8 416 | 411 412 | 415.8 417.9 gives -0.24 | 16.4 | 16.4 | 16.4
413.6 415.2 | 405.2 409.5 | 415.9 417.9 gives -0.09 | 16.2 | 16.4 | 16.3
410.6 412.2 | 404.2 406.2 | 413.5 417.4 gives 0.12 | 16.8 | 17.1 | 17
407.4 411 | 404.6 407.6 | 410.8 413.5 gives 0.41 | 16.3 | 16.4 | 16.4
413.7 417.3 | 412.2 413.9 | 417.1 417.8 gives -0.24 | 16.7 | 15.7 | 16.1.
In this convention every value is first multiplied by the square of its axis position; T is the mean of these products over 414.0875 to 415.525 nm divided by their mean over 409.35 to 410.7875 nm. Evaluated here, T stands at 1.47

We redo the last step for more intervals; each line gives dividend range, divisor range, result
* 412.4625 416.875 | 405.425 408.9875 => 1.11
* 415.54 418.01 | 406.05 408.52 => 1.10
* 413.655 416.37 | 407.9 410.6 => 1.22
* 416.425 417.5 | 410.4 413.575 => 1.03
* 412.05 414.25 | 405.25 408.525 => 1.08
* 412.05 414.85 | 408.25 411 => 1.20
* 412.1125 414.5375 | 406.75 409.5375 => 1.11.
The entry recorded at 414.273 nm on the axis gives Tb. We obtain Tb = 17.6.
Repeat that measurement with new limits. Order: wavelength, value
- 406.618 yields 17.32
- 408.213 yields 17.91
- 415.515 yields 21.21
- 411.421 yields 14.76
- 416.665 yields 14.85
